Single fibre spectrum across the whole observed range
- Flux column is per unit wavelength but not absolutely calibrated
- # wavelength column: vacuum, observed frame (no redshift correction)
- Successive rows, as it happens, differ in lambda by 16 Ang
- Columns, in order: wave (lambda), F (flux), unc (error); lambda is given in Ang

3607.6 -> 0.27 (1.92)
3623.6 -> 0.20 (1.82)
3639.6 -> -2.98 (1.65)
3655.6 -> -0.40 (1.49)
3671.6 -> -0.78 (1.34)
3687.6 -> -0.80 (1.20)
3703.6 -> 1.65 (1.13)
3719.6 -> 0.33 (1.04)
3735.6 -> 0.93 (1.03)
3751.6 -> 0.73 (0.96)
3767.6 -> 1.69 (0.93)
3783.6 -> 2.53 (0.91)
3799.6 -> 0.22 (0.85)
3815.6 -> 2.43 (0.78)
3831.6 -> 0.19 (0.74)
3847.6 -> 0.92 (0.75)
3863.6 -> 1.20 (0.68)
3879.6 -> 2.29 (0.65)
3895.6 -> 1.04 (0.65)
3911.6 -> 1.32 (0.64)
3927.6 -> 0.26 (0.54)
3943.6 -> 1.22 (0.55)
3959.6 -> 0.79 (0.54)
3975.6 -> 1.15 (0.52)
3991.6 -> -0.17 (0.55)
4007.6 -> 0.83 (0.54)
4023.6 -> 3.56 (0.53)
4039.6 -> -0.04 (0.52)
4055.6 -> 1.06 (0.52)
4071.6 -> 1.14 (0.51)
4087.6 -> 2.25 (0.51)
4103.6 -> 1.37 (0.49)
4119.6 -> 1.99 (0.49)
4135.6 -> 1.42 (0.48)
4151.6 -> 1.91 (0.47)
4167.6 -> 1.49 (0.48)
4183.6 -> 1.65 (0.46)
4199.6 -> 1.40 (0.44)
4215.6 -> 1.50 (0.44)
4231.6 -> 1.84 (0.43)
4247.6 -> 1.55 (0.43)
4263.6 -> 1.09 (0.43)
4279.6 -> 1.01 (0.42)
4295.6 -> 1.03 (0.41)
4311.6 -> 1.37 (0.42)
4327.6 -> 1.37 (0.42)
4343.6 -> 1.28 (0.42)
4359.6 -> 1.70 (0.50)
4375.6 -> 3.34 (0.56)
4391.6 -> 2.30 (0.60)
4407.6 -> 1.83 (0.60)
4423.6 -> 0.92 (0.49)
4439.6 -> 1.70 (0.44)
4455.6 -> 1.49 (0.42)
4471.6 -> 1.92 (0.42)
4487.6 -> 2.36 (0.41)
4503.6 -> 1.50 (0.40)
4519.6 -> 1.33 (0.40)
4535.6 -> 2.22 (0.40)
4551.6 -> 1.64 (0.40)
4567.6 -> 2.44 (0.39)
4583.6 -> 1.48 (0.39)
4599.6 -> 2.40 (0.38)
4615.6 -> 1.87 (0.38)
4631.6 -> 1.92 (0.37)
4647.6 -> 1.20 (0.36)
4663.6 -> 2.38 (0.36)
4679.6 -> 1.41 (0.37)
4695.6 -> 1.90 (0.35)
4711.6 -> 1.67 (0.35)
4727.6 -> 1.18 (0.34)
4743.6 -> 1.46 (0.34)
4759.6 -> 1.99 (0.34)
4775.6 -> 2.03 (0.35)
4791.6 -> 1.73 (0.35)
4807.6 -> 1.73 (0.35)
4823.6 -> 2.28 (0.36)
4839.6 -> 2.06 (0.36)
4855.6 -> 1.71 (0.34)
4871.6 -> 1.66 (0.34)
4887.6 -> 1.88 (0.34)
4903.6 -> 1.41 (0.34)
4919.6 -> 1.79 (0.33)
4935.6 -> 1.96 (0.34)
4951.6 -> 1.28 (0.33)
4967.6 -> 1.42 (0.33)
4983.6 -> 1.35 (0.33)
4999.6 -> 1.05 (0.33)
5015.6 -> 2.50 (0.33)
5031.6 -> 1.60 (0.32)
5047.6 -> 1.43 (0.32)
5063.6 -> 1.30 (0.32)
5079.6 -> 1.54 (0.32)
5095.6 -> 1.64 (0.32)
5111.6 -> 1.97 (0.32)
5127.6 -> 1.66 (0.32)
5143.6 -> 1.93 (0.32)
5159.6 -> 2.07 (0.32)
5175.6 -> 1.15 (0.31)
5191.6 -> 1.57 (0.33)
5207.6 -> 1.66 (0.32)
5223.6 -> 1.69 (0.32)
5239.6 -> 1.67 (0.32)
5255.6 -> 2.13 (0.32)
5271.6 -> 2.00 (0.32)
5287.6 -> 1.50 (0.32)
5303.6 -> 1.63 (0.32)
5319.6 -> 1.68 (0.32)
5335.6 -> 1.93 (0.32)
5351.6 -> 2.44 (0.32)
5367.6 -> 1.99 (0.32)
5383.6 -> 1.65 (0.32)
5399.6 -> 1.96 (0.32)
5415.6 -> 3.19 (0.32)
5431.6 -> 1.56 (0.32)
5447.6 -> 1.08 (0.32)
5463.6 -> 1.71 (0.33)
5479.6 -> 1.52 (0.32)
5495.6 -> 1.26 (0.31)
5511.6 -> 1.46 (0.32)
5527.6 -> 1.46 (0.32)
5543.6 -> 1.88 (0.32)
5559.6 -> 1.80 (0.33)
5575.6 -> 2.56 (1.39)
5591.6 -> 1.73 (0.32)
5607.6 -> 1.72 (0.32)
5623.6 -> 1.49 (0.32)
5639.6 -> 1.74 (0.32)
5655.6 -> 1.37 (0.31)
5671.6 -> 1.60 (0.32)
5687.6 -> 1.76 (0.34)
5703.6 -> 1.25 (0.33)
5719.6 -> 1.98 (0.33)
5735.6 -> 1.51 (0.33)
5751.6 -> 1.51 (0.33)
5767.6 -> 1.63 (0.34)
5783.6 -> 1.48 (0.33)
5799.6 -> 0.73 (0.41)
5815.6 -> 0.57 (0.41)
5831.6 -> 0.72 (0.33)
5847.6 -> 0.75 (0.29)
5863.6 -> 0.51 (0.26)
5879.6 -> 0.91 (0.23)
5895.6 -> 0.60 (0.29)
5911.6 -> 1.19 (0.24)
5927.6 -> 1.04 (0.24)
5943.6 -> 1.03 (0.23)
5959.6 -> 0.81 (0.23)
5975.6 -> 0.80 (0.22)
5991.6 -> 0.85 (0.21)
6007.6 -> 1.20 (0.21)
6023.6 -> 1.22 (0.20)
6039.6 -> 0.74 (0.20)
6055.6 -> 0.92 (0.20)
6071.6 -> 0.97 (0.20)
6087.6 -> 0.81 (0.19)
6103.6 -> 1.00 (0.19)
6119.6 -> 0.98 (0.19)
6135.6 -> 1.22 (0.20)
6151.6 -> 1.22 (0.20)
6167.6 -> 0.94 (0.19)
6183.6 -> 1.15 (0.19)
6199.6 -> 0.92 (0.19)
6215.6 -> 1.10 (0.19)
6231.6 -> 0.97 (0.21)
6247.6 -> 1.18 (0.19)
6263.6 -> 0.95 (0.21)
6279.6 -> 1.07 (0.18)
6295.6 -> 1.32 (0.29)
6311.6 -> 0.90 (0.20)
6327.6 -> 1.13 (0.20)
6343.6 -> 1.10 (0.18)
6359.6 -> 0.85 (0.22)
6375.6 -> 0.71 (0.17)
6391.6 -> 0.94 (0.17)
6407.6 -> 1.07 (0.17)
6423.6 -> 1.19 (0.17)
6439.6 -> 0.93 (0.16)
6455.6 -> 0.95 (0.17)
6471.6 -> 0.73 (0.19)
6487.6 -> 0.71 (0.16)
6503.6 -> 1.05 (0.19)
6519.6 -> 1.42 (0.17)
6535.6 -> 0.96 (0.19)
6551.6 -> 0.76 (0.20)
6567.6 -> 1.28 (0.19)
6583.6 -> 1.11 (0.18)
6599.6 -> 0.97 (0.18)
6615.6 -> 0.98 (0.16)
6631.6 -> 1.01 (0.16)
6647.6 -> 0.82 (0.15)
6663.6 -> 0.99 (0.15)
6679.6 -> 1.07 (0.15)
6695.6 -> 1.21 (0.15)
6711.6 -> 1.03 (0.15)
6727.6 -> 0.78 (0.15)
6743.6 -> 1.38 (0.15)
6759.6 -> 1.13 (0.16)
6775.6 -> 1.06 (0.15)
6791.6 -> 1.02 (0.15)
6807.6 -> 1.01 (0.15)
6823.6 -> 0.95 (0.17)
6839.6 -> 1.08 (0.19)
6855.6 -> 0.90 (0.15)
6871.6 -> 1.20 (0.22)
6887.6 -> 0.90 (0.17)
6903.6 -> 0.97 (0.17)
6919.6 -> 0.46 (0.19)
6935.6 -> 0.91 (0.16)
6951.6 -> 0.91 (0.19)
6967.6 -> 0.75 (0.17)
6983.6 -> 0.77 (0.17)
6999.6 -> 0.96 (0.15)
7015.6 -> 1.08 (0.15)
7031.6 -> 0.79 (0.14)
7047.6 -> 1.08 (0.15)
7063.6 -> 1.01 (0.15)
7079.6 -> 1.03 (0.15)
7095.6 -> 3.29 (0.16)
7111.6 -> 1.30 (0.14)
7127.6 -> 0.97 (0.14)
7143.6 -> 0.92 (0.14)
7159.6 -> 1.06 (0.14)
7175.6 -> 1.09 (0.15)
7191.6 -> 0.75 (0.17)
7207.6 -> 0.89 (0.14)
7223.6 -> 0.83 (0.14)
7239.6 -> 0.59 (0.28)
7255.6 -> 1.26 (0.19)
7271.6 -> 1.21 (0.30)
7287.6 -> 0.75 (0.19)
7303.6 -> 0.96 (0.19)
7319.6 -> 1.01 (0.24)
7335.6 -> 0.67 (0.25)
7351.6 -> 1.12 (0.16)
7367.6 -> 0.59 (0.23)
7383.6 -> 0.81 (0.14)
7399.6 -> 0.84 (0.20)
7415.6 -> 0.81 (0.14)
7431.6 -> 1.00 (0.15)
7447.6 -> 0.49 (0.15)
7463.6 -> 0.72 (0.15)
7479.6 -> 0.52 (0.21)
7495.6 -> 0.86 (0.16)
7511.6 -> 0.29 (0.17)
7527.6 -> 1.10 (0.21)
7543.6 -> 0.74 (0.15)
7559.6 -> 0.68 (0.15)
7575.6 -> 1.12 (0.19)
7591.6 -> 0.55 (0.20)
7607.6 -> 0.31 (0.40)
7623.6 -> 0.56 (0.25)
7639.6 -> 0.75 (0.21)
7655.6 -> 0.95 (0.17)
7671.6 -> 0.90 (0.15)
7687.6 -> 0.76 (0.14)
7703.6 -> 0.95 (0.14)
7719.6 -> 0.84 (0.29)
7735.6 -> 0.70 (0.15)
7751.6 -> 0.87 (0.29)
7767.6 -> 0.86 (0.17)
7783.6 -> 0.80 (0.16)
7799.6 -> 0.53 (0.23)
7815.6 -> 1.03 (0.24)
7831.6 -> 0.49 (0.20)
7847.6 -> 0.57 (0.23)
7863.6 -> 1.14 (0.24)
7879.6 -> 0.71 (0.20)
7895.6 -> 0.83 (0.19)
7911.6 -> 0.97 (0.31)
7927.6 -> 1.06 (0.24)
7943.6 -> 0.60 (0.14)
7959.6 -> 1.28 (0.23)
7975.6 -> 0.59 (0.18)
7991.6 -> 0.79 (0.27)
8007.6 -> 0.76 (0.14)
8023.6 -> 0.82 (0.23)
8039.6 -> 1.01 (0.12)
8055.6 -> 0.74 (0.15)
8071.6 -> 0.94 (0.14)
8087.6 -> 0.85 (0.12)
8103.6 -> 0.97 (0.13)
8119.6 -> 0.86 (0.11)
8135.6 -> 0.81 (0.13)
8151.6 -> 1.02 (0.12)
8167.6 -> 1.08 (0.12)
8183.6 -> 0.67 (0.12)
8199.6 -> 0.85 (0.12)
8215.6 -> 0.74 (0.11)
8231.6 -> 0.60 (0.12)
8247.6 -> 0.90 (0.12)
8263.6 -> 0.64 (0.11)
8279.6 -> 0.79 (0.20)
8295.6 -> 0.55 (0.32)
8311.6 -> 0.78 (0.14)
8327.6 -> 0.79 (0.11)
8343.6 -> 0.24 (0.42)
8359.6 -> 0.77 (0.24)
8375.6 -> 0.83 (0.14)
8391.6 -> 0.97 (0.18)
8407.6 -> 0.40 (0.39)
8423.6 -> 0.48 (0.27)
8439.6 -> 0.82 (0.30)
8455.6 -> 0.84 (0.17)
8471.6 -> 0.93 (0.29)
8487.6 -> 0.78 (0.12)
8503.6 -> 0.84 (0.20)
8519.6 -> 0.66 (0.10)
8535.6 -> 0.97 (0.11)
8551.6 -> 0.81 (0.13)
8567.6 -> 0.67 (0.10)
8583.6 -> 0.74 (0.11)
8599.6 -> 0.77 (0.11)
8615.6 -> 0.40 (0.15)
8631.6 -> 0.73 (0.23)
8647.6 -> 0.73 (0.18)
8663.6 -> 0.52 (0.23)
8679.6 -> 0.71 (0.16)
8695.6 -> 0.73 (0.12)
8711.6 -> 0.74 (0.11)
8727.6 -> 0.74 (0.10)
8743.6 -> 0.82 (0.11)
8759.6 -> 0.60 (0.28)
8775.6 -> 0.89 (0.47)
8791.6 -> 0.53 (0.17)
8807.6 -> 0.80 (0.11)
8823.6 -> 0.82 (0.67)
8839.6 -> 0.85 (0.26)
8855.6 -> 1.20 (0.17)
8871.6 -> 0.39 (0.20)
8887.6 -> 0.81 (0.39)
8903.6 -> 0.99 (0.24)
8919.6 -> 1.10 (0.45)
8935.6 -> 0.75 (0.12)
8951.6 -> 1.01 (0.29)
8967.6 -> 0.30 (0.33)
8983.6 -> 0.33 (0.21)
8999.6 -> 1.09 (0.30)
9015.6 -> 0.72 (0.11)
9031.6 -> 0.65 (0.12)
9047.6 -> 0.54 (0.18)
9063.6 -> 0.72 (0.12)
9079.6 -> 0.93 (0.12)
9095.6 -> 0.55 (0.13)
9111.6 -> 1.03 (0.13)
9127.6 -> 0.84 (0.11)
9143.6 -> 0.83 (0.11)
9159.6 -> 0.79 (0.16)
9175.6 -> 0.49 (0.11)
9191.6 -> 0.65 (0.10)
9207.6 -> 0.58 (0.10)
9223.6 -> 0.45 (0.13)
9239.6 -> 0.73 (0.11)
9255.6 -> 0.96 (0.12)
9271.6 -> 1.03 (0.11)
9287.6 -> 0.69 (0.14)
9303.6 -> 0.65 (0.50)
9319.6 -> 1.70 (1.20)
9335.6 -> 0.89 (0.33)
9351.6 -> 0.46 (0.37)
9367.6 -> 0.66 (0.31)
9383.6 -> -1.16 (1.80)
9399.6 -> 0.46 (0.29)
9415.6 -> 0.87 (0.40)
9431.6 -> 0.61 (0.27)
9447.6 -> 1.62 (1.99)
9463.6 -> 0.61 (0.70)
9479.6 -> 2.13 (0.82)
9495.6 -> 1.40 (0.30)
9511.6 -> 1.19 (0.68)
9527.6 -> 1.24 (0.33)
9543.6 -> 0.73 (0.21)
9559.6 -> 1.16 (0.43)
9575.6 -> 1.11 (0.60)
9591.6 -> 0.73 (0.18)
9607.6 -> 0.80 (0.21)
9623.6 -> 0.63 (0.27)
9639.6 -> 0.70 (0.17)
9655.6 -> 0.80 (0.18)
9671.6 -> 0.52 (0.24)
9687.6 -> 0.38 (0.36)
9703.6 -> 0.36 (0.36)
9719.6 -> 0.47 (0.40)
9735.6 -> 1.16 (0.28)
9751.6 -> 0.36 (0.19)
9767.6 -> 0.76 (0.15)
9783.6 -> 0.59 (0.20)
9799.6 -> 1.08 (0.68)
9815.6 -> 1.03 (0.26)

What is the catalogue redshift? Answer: 0.080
